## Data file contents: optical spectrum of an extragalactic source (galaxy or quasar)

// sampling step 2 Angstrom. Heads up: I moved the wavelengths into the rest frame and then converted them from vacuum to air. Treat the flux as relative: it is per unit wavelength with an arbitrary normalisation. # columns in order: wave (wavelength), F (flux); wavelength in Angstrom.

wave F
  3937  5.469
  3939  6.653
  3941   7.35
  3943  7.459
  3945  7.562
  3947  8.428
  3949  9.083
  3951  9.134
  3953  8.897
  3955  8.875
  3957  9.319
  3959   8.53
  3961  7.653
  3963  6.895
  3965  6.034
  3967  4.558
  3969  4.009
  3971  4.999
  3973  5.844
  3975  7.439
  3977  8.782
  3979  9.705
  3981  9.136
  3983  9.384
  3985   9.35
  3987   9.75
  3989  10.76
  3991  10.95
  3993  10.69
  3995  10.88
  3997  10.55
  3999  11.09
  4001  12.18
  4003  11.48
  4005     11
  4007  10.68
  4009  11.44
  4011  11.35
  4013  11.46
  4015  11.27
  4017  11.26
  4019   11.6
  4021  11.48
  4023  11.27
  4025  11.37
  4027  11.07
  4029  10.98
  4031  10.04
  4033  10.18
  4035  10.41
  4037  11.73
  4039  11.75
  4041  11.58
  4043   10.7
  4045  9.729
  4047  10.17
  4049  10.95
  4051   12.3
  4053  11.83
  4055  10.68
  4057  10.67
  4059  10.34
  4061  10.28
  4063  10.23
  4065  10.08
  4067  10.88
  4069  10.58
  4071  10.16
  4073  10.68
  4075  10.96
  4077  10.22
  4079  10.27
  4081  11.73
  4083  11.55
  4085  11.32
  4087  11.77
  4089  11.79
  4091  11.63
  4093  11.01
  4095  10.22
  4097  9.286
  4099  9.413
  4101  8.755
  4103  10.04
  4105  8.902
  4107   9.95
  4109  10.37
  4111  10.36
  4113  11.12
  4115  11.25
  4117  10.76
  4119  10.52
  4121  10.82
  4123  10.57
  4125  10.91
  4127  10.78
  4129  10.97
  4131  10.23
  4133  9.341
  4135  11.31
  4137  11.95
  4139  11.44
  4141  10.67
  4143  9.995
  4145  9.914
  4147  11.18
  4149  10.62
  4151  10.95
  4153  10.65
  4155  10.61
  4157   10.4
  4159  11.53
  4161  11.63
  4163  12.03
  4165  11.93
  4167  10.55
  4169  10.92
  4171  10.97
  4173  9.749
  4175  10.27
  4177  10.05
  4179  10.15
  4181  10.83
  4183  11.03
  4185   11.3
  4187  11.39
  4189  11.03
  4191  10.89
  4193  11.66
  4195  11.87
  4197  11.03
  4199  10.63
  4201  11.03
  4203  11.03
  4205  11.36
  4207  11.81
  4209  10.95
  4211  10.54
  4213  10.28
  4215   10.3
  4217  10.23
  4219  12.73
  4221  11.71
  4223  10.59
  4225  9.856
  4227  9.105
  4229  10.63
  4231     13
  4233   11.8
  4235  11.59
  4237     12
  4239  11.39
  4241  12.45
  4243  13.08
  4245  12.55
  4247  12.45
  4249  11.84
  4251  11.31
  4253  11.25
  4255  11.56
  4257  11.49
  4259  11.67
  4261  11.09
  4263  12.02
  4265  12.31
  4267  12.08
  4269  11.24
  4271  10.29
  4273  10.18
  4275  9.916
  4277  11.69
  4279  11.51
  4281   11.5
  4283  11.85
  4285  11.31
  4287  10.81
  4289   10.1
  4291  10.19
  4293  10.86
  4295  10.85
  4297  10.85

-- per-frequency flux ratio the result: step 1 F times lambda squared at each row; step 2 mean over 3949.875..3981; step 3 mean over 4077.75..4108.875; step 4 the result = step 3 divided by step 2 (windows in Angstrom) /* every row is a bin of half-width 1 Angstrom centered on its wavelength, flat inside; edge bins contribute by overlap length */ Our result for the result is 1.5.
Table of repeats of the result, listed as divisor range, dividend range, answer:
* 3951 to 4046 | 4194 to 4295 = 1.30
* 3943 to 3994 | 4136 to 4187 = 1.45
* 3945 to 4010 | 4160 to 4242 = 1.38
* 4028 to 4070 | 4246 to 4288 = 1.18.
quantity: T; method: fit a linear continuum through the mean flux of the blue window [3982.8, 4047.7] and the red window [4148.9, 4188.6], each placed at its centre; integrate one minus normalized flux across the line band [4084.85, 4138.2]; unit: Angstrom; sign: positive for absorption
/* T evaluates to 1.7 Angstrom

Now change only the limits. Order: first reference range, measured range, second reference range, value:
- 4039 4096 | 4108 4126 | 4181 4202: 0.4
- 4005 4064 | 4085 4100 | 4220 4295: 0.4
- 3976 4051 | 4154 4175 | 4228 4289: 0.5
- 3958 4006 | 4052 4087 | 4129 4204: -3.4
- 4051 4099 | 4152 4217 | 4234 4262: 2.9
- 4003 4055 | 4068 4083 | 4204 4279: 0.6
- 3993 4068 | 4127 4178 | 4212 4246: 2.0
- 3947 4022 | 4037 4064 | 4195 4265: -2.7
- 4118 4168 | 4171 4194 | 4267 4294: 0.2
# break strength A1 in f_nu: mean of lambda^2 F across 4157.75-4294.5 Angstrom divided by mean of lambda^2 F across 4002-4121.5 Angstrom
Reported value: 1.1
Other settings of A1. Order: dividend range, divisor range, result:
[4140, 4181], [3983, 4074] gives 1.05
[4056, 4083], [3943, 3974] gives 1.53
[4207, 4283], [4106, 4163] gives 1.11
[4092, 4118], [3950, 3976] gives 1.53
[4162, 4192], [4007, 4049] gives 1.06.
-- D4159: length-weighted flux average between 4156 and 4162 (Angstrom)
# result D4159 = 11.2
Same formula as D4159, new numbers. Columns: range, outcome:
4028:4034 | 10.4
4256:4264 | 11.6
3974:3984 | 8.89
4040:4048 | 10.5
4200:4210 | 11.2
